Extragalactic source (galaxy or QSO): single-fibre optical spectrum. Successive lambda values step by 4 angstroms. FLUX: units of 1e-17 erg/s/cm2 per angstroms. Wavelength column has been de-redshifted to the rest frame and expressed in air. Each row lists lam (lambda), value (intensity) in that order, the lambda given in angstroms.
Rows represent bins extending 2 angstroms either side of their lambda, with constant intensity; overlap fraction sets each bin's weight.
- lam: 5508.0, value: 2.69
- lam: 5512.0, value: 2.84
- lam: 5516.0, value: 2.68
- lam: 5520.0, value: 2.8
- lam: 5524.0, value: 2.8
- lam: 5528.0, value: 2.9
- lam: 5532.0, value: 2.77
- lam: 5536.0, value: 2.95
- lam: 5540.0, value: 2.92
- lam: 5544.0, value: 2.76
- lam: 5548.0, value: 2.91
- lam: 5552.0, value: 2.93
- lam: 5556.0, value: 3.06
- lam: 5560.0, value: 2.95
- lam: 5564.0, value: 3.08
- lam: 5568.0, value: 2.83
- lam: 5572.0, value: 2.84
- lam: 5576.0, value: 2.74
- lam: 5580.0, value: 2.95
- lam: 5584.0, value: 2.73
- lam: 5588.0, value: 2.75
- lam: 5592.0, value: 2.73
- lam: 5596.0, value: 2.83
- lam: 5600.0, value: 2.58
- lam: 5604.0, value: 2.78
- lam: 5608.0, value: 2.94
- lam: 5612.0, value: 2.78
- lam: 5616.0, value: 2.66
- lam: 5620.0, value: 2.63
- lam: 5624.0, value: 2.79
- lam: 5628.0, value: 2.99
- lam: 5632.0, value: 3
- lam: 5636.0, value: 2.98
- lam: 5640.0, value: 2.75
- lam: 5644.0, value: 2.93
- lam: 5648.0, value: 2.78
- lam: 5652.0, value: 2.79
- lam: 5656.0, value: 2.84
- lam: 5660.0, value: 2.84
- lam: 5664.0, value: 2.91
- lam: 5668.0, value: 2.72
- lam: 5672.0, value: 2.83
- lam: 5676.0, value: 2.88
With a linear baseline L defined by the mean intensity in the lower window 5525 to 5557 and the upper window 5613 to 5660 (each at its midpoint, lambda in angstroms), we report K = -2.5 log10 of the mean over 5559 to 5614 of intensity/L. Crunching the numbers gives 0.02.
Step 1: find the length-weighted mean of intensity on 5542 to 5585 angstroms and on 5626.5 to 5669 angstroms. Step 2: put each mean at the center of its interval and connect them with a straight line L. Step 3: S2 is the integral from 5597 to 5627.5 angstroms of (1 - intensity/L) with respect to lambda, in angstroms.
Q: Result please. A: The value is 1.3 angstroms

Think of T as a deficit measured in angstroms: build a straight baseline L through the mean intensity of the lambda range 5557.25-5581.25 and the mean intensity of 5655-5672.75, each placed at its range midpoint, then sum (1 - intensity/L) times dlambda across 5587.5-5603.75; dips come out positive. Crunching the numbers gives 0.87 angstroms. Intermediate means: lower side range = 2.9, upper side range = 2.83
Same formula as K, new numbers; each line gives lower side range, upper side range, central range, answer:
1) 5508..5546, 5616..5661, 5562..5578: -0.02 mag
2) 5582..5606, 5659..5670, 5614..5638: -0.03 mag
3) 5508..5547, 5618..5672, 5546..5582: -0.04 mag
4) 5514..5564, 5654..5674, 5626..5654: -0.02 mag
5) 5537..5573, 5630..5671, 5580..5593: 0.05 mag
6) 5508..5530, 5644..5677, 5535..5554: -0.03 mag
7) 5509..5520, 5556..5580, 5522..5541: -0.02 mag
